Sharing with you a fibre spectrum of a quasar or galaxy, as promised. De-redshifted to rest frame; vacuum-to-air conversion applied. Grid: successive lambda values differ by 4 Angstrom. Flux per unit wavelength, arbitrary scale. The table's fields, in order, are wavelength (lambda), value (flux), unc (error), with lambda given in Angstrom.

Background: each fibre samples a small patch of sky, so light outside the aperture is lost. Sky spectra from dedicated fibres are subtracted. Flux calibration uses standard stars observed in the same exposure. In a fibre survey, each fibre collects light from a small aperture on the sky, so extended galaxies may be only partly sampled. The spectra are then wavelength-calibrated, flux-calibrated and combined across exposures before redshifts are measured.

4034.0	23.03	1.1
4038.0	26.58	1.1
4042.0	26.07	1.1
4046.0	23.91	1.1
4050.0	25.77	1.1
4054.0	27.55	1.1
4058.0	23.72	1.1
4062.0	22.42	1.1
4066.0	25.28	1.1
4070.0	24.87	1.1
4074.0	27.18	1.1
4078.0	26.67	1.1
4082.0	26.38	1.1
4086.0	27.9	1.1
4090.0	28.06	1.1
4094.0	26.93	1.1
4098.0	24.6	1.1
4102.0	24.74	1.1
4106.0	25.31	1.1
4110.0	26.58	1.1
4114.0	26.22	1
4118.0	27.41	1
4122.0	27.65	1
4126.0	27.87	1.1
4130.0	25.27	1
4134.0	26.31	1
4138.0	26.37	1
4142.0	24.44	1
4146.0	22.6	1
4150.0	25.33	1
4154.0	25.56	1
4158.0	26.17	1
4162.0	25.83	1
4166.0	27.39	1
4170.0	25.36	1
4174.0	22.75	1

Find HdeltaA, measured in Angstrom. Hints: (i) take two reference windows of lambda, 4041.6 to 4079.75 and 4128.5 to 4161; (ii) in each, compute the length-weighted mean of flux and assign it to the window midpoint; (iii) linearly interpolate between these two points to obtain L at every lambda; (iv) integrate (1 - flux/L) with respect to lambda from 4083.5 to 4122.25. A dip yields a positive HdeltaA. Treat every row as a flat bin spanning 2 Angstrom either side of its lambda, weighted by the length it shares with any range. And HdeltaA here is -1.8 Angstrom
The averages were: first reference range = 25.3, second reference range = 25.3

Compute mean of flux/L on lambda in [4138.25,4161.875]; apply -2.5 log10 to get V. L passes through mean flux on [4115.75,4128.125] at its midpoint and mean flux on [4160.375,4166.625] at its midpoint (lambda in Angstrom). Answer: 0.08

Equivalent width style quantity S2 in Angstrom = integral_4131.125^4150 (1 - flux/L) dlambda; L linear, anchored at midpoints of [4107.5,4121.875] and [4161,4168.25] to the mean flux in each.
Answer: 1.24 Angstrom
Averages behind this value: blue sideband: 26.8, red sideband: 26.7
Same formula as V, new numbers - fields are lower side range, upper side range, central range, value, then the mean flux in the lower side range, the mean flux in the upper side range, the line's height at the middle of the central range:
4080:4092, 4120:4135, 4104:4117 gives 0.038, 27.4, 26.8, 27.1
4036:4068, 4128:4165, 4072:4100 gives -0.066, 25.2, 25.4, 25.2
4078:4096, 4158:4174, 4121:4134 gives -0.012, 27.2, 25.8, 26.5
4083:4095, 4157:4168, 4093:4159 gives 0.050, 27.6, 26.5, 27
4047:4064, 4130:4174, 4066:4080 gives -0.051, 24.8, 25.4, 24.9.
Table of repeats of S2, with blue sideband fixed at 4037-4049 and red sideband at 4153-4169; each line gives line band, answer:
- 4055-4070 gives 0.8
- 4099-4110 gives 0.2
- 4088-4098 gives -0.4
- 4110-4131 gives -0.8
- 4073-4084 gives -0.4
